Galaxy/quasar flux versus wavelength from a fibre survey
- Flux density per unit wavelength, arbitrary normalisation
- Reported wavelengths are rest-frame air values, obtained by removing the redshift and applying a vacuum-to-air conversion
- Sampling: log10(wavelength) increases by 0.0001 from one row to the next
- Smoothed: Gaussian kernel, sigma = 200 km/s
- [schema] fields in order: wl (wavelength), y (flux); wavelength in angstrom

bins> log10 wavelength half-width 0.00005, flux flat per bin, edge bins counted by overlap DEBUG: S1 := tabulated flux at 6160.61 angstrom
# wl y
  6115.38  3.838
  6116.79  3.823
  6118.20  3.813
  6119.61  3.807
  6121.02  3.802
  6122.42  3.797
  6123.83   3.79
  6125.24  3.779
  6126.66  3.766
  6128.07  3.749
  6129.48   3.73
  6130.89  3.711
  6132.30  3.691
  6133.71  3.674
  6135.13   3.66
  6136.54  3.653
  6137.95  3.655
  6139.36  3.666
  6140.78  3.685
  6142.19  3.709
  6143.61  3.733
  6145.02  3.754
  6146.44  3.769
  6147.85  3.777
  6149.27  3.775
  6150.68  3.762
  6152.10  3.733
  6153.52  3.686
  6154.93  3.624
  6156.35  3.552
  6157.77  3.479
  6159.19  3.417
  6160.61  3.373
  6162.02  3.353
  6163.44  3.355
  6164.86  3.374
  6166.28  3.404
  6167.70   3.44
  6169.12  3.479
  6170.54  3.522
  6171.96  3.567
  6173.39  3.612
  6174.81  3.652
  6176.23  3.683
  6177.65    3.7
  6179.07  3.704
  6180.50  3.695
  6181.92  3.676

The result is 3.373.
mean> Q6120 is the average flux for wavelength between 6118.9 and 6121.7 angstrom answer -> 3.8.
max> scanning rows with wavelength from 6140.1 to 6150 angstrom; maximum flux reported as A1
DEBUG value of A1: 3.777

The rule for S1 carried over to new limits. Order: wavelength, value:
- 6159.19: 3.417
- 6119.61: 3.807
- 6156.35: 3.552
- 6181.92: 3.676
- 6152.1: 3.733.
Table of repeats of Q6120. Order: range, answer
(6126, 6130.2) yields 3.75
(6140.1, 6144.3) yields 3.71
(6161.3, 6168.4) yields 3.39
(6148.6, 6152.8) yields 3.76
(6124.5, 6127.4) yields 3.76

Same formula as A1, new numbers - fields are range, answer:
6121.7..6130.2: 3.797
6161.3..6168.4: 3.44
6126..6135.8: 3.766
